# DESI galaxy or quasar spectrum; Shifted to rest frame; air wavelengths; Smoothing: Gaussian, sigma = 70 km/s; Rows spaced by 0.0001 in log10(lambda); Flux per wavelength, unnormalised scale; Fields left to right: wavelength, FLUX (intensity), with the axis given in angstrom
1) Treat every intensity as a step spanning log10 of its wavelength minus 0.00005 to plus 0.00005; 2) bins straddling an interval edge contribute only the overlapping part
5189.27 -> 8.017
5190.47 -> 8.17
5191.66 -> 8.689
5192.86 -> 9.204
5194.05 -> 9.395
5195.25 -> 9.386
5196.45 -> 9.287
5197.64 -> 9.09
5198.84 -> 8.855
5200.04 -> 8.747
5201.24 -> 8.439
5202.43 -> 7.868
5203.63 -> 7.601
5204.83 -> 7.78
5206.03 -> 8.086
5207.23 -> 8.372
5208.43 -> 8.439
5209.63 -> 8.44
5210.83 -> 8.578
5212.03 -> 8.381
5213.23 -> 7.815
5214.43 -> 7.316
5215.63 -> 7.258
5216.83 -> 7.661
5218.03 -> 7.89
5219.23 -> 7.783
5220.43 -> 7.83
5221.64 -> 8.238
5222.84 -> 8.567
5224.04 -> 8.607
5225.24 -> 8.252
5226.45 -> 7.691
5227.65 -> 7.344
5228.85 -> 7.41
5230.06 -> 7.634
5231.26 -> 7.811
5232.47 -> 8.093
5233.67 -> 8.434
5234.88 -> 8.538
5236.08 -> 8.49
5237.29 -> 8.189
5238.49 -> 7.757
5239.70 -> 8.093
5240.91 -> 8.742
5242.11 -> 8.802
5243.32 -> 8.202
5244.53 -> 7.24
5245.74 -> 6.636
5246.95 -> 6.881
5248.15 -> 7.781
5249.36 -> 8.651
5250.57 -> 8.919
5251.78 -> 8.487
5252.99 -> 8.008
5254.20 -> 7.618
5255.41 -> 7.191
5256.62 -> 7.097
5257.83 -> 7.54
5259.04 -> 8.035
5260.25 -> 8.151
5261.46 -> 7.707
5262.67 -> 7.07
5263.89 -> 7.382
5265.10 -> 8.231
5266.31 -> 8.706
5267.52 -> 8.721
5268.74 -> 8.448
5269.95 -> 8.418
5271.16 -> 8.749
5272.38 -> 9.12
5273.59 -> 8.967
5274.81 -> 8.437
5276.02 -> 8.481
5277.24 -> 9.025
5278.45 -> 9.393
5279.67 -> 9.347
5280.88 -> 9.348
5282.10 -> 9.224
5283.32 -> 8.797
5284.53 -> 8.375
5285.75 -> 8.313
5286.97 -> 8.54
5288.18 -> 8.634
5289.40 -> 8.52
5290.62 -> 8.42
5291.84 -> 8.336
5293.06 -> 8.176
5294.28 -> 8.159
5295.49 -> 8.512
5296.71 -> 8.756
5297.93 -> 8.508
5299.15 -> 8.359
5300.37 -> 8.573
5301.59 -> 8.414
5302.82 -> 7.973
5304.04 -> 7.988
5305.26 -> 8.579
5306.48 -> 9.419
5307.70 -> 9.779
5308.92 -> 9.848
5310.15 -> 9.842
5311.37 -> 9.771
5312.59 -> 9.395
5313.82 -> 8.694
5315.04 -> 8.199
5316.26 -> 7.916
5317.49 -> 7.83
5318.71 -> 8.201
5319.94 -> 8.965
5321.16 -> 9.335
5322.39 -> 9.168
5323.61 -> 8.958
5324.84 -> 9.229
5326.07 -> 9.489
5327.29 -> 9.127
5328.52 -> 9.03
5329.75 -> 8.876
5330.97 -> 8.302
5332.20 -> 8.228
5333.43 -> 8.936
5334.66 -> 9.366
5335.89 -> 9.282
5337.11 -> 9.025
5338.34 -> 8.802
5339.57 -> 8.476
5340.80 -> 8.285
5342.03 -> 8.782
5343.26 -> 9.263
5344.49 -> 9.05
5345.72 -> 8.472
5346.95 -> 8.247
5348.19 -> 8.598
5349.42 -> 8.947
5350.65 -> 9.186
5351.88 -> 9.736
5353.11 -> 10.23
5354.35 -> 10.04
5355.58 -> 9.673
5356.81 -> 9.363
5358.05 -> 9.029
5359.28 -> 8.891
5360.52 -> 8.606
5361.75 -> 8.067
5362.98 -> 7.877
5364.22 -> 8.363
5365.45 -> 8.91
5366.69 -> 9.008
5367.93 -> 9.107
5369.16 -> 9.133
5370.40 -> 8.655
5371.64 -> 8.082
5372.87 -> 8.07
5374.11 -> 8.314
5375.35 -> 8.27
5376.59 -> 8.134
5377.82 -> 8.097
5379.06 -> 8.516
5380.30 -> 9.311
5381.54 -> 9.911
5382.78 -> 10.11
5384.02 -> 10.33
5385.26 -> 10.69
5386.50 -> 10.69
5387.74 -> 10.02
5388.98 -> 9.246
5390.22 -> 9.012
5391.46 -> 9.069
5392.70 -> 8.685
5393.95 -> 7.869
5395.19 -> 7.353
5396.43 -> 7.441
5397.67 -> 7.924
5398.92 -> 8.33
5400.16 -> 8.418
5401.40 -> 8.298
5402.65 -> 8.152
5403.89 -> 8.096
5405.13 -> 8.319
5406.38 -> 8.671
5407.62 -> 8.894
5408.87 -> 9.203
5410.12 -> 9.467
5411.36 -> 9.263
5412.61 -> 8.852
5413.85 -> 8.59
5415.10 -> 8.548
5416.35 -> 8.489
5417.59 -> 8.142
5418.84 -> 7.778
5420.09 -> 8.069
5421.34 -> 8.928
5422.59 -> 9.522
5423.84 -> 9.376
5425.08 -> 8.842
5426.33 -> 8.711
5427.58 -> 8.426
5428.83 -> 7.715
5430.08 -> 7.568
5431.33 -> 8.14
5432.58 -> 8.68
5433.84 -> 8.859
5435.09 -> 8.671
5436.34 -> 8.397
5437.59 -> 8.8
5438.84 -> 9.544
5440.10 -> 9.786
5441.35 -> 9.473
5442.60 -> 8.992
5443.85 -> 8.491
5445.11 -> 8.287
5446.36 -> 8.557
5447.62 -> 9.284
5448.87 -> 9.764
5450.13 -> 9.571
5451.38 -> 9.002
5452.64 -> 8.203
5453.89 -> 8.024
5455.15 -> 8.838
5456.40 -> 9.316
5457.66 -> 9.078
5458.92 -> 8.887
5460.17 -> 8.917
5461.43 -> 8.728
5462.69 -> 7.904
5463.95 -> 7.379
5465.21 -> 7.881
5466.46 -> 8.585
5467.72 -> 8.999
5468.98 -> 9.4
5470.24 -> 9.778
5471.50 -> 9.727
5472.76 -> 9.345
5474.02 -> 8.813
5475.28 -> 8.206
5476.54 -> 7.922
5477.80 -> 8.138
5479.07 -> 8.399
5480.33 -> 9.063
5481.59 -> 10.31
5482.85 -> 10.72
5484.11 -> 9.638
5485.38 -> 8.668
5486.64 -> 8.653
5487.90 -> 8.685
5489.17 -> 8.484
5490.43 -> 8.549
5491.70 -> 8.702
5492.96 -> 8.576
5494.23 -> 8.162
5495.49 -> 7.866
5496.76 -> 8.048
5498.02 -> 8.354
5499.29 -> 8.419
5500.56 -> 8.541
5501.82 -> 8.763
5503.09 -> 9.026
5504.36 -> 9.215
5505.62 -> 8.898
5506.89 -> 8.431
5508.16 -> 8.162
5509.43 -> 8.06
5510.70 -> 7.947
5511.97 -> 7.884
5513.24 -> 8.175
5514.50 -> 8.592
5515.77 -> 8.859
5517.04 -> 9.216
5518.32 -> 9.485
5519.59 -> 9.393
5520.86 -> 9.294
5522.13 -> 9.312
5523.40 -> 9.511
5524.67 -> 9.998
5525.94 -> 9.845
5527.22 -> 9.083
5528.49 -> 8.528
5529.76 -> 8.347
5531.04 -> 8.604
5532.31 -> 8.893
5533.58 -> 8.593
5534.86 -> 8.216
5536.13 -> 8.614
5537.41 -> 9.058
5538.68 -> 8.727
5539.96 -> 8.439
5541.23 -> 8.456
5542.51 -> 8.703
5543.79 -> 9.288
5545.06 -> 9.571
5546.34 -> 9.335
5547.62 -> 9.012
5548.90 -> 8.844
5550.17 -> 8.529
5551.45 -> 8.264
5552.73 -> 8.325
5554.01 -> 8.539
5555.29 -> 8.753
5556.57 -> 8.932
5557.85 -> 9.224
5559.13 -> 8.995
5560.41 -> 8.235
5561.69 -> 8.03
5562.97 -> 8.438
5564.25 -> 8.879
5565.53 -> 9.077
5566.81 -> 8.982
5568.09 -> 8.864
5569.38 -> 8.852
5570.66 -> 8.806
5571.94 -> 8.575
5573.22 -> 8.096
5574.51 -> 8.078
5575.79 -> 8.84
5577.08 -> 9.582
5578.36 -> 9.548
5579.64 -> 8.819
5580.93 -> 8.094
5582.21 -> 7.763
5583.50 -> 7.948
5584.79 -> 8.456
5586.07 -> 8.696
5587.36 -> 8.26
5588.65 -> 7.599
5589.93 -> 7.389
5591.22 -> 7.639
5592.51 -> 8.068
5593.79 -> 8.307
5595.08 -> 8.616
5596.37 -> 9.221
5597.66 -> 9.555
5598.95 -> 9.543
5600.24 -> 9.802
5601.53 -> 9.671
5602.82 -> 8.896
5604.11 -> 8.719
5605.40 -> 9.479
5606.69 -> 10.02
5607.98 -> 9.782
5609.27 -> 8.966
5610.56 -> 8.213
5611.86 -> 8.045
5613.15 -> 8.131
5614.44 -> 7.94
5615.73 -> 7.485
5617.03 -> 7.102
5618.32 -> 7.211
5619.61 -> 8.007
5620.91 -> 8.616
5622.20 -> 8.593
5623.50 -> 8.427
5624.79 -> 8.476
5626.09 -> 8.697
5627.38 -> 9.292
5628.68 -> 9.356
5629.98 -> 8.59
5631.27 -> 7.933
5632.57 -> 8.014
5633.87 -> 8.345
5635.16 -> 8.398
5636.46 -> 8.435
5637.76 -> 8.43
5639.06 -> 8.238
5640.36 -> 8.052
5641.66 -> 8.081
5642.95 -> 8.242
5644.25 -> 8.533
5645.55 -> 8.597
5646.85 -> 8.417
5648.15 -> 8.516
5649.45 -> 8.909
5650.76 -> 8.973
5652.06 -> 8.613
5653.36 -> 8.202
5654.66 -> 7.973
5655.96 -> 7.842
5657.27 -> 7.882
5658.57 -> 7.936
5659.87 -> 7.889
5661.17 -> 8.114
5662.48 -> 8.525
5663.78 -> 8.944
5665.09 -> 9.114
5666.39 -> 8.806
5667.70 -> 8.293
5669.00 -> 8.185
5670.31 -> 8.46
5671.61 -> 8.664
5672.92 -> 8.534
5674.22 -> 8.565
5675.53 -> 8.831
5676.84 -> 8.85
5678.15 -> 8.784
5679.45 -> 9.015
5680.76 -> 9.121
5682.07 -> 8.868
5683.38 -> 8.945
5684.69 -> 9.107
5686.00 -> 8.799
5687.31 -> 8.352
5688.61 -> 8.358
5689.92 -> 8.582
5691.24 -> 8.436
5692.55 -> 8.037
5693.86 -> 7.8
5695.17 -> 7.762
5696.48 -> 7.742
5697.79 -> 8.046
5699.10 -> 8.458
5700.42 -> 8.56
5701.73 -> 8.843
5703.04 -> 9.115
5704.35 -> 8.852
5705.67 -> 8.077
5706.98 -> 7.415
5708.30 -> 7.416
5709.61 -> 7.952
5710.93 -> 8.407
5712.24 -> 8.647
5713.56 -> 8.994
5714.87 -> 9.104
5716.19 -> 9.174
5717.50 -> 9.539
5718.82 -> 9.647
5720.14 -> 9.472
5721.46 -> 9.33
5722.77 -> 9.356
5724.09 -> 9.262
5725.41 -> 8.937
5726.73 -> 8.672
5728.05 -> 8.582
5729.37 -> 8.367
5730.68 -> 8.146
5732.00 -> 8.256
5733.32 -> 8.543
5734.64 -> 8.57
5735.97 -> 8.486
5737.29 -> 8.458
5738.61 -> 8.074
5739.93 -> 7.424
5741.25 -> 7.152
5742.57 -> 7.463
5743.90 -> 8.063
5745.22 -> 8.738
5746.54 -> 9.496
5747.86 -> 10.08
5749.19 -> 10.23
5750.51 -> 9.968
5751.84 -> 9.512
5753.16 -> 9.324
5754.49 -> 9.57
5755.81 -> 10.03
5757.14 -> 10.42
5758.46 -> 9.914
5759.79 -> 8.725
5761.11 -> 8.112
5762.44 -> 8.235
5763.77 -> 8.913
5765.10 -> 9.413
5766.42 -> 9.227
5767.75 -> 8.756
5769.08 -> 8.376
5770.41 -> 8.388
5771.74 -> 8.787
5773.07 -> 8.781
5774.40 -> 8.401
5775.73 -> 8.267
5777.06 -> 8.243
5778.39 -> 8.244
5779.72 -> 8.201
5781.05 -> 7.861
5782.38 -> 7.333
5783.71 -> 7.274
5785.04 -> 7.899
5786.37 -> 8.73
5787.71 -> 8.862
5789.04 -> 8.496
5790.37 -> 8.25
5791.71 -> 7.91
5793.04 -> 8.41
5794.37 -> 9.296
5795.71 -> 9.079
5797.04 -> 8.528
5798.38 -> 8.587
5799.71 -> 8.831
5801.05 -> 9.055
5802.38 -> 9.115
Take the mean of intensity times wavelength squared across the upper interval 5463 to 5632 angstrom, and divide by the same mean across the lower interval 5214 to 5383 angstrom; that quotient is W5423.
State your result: 1.1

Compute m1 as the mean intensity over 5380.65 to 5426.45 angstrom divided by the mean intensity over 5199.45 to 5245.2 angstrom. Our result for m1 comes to 1.10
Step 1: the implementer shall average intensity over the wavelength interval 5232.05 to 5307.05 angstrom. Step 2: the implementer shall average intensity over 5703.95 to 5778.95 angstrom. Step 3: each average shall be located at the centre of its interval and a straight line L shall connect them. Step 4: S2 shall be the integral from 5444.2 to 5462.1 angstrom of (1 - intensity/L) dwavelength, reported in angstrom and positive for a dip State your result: -0.81 angstrom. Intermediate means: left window 8.32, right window 8.77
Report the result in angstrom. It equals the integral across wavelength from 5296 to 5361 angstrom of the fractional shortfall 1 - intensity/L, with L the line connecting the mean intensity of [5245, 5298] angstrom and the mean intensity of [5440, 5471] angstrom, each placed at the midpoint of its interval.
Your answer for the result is -3.5 angstrom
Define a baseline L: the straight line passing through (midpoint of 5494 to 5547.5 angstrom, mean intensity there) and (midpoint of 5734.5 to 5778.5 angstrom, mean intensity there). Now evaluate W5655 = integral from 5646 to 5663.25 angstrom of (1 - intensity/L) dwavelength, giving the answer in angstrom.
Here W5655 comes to 1.0 angstrom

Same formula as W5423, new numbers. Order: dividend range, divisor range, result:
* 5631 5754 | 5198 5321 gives 1.21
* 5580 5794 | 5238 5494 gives 1.10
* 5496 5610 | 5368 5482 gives 1.05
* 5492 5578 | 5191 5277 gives 1.20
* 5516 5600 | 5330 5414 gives 1.06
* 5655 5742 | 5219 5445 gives 1.13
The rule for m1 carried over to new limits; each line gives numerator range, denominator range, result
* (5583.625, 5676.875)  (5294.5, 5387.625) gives 0.95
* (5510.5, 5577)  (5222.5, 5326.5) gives 1.05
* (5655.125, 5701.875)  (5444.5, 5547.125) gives 0.96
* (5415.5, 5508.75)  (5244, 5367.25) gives 1.01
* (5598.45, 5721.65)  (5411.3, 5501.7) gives 0.98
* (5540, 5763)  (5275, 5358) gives 0.97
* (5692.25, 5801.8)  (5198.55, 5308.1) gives 1.05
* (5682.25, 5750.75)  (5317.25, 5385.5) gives 0.96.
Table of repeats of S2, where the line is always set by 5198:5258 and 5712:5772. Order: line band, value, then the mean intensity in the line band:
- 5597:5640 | 0.40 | 8.61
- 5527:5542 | -0.12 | 8.62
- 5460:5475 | -0.61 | 8.77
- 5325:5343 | -1.49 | 8.88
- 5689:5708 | 1.26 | 8.25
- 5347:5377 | -2.16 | 8.84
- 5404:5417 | -0.73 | 8.8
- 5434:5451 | -1.33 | 9.04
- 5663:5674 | 0.20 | 8.63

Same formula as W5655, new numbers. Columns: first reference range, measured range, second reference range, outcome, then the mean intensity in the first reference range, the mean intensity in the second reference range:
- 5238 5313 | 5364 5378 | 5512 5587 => 0.0 angstrom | 8.43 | 8.79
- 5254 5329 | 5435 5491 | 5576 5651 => -2.1 angstrom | 8.6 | 8.53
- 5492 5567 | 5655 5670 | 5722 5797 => 0.7 angstrom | 8.74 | 8.67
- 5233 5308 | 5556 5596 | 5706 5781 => 0.5 angstrom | 8.34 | 8.76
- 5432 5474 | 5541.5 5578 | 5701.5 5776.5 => 0.3 angstrom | 8.88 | 8.8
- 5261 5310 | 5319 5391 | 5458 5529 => -2.9 angstrom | 8.61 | 8.79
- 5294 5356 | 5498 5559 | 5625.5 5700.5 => -1.2 angstrom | 8.9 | 8.47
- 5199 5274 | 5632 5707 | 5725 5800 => 0.8 angstrom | 8.05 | 8.65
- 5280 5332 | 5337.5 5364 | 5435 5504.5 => -0.5 angstrom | 8.76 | 8.81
